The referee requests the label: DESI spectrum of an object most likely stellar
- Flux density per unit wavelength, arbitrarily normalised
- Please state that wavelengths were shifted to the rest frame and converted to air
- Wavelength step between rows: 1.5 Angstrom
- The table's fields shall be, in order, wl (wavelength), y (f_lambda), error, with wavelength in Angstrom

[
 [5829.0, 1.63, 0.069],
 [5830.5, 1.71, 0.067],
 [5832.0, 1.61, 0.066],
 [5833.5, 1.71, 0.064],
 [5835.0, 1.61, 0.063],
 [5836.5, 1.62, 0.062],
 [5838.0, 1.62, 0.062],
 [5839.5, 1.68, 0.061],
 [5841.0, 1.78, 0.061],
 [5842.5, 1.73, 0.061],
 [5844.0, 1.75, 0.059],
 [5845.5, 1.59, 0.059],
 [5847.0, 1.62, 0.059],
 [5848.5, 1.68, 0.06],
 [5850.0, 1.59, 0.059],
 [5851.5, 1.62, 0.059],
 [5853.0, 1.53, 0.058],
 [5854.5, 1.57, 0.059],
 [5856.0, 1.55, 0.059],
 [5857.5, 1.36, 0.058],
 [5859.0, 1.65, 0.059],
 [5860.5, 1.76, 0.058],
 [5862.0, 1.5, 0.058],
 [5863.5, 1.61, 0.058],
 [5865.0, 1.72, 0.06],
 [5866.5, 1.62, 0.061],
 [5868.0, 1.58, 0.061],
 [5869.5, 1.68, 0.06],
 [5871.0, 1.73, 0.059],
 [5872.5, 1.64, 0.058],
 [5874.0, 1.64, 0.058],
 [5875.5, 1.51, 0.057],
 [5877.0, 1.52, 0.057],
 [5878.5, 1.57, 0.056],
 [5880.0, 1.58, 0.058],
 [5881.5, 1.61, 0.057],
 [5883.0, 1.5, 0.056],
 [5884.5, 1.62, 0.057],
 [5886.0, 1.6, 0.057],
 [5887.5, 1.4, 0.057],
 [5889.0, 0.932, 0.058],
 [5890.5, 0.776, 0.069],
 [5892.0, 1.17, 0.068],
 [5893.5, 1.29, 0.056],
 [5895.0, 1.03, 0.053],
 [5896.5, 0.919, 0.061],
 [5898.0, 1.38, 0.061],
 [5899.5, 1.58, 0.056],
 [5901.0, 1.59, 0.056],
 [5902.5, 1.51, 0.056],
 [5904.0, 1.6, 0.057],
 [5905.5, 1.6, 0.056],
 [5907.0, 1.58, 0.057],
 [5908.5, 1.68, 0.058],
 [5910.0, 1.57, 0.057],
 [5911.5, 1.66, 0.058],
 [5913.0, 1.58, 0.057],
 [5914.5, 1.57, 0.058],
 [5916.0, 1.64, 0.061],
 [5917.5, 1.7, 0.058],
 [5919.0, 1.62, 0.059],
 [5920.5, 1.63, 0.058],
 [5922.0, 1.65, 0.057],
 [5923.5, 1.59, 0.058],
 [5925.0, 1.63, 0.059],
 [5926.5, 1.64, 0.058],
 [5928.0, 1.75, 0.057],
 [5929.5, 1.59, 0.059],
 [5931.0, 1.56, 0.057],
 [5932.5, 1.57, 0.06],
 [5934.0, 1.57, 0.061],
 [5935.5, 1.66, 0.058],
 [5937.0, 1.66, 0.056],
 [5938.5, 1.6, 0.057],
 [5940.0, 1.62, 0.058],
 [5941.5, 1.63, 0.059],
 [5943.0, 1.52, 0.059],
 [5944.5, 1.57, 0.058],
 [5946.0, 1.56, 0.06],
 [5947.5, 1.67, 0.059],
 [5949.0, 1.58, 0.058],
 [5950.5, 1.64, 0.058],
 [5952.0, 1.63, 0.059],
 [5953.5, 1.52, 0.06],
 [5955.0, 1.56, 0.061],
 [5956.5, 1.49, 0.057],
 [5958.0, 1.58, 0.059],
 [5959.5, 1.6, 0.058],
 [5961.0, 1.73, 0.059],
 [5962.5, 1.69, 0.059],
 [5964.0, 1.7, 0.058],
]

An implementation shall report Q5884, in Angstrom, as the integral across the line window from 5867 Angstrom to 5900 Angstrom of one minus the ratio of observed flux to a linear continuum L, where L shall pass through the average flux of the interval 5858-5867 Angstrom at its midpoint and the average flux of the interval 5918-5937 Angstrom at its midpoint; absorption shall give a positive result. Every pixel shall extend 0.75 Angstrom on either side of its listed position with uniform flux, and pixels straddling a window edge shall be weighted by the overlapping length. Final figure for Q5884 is 4.3 Angstrom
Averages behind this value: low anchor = 1.64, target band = 1.42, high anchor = 1.62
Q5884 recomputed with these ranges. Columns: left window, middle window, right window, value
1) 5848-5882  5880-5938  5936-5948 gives 3.5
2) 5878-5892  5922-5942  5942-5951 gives -1.1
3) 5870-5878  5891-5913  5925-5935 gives 2.4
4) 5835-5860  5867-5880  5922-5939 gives 0.1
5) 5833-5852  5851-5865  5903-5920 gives 0.6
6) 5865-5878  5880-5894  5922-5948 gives 2.4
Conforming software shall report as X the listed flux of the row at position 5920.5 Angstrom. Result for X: 1.63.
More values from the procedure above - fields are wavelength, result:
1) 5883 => 1.5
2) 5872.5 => 1.64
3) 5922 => 1.65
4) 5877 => 1.52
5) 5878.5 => 1.57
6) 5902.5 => 1.51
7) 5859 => 1.65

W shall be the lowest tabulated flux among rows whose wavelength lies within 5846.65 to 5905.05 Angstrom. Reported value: 0.776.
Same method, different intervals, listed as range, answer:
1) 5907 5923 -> 1.57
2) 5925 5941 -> 1.56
